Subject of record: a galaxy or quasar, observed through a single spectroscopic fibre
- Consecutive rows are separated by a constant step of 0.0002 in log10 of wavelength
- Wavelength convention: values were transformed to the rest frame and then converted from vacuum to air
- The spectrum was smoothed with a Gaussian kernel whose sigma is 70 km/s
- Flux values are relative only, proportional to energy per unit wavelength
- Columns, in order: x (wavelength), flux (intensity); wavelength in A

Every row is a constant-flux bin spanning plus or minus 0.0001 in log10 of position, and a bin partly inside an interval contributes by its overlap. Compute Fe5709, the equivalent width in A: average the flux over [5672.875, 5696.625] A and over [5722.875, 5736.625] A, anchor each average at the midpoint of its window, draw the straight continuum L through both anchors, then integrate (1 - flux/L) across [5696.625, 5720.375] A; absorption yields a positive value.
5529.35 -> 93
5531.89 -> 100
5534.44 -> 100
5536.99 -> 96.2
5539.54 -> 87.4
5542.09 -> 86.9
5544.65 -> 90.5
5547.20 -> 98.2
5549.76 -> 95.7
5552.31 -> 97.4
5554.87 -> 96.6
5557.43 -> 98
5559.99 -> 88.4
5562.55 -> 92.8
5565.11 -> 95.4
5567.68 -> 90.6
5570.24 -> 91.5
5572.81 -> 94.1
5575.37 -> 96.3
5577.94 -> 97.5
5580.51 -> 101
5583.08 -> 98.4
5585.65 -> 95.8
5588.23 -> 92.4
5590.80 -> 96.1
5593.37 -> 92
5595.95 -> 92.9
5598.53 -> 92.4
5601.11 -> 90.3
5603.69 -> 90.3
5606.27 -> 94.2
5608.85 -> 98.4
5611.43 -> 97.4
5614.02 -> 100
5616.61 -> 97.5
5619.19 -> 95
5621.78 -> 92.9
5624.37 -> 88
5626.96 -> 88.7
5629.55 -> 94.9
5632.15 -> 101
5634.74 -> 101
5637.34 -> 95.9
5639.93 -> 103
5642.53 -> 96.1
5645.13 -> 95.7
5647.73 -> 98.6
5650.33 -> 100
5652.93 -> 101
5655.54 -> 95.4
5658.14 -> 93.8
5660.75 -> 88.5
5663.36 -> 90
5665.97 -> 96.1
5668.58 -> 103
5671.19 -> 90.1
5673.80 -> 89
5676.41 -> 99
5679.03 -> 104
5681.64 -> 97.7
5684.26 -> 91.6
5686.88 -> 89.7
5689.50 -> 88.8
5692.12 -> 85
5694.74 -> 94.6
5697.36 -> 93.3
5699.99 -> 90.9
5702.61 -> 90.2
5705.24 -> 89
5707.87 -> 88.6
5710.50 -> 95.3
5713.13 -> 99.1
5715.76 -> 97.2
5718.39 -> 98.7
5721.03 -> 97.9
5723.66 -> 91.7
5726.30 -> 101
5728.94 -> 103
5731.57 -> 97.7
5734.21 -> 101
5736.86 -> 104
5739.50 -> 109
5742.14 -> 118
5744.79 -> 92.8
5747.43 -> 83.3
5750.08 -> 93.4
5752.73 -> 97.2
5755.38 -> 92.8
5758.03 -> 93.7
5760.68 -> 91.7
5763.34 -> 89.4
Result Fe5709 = 0.7 A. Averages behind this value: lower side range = 93.4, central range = 93.7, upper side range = 99.5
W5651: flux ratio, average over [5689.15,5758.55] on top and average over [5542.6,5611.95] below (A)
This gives 1.02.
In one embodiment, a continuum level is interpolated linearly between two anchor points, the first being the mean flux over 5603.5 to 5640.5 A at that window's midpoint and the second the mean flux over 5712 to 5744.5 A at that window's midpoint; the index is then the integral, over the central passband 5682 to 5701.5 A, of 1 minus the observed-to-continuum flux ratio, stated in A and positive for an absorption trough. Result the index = 1.7 A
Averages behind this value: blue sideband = 95.9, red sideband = 101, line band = 90.9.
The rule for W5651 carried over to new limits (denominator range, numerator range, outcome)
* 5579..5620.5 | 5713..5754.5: 1.04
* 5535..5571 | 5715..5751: 1.06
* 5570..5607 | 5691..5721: 0.99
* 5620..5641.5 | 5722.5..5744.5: 1.07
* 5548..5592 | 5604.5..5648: 1.01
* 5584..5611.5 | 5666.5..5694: 1.00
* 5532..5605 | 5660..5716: 0.99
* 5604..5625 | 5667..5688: 1.00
